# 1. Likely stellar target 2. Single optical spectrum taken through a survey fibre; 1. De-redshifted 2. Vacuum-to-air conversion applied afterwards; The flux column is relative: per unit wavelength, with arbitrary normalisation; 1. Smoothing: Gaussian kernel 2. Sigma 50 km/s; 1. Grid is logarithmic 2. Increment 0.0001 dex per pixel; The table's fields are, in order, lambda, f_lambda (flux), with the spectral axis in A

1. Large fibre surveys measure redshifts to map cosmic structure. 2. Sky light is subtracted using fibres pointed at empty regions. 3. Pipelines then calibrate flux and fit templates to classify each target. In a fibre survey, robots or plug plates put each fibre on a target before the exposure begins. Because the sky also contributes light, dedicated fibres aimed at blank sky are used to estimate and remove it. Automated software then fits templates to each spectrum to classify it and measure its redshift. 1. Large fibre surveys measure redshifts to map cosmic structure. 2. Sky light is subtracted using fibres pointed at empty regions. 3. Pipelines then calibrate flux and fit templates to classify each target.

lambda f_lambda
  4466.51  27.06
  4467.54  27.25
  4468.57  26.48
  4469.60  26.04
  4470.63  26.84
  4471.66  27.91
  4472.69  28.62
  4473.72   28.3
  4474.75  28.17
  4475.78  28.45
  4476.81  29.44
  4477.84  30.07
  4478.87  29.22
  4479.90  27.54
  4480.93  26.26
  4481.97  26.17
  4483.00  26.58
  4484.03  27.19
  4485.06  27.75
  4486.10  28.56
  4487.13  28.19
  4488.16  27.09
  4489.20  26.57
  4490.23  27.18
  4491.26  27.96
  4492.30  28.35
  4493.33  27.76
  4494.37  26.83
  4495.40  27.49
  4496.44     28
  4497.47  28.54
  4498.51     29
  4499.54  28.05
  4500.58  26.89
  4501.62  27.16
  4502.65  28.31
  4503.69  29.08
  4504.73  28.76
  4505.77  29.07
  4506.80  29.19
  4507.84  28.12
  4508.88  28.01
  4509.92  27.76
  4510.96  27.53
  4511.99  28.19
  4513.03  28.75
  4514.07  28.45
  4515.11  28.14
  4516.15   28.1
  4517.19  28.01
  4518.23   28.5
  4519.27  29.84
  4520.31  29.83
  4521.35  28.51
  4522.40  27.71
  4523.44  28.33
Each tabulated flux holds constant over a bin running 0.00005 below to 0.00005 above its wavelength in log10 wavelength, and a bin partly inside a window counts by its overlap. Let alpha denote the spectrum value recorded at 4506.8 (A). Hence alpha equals 29.19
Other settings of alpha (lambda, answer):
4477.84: 30.07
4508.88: 28.01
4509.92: 27.76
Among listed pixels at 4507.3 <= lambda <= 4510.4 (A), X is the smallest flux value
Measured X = 27.76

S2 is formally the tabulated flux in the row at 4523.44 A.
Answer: 28.33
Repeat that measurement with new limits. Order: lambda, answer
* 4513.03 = 28.75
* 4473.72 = 28.3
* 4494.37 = 26.83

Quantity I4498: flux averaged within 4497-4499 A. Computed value 28.7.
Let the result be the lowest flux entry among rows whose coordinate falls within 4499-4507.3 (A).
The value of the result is 26.89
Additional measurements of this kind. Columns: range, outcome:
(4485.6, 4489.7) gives 26.57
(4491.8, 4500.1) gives 26.83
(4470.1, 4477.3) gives 26.84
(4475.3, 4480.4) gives 27.54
